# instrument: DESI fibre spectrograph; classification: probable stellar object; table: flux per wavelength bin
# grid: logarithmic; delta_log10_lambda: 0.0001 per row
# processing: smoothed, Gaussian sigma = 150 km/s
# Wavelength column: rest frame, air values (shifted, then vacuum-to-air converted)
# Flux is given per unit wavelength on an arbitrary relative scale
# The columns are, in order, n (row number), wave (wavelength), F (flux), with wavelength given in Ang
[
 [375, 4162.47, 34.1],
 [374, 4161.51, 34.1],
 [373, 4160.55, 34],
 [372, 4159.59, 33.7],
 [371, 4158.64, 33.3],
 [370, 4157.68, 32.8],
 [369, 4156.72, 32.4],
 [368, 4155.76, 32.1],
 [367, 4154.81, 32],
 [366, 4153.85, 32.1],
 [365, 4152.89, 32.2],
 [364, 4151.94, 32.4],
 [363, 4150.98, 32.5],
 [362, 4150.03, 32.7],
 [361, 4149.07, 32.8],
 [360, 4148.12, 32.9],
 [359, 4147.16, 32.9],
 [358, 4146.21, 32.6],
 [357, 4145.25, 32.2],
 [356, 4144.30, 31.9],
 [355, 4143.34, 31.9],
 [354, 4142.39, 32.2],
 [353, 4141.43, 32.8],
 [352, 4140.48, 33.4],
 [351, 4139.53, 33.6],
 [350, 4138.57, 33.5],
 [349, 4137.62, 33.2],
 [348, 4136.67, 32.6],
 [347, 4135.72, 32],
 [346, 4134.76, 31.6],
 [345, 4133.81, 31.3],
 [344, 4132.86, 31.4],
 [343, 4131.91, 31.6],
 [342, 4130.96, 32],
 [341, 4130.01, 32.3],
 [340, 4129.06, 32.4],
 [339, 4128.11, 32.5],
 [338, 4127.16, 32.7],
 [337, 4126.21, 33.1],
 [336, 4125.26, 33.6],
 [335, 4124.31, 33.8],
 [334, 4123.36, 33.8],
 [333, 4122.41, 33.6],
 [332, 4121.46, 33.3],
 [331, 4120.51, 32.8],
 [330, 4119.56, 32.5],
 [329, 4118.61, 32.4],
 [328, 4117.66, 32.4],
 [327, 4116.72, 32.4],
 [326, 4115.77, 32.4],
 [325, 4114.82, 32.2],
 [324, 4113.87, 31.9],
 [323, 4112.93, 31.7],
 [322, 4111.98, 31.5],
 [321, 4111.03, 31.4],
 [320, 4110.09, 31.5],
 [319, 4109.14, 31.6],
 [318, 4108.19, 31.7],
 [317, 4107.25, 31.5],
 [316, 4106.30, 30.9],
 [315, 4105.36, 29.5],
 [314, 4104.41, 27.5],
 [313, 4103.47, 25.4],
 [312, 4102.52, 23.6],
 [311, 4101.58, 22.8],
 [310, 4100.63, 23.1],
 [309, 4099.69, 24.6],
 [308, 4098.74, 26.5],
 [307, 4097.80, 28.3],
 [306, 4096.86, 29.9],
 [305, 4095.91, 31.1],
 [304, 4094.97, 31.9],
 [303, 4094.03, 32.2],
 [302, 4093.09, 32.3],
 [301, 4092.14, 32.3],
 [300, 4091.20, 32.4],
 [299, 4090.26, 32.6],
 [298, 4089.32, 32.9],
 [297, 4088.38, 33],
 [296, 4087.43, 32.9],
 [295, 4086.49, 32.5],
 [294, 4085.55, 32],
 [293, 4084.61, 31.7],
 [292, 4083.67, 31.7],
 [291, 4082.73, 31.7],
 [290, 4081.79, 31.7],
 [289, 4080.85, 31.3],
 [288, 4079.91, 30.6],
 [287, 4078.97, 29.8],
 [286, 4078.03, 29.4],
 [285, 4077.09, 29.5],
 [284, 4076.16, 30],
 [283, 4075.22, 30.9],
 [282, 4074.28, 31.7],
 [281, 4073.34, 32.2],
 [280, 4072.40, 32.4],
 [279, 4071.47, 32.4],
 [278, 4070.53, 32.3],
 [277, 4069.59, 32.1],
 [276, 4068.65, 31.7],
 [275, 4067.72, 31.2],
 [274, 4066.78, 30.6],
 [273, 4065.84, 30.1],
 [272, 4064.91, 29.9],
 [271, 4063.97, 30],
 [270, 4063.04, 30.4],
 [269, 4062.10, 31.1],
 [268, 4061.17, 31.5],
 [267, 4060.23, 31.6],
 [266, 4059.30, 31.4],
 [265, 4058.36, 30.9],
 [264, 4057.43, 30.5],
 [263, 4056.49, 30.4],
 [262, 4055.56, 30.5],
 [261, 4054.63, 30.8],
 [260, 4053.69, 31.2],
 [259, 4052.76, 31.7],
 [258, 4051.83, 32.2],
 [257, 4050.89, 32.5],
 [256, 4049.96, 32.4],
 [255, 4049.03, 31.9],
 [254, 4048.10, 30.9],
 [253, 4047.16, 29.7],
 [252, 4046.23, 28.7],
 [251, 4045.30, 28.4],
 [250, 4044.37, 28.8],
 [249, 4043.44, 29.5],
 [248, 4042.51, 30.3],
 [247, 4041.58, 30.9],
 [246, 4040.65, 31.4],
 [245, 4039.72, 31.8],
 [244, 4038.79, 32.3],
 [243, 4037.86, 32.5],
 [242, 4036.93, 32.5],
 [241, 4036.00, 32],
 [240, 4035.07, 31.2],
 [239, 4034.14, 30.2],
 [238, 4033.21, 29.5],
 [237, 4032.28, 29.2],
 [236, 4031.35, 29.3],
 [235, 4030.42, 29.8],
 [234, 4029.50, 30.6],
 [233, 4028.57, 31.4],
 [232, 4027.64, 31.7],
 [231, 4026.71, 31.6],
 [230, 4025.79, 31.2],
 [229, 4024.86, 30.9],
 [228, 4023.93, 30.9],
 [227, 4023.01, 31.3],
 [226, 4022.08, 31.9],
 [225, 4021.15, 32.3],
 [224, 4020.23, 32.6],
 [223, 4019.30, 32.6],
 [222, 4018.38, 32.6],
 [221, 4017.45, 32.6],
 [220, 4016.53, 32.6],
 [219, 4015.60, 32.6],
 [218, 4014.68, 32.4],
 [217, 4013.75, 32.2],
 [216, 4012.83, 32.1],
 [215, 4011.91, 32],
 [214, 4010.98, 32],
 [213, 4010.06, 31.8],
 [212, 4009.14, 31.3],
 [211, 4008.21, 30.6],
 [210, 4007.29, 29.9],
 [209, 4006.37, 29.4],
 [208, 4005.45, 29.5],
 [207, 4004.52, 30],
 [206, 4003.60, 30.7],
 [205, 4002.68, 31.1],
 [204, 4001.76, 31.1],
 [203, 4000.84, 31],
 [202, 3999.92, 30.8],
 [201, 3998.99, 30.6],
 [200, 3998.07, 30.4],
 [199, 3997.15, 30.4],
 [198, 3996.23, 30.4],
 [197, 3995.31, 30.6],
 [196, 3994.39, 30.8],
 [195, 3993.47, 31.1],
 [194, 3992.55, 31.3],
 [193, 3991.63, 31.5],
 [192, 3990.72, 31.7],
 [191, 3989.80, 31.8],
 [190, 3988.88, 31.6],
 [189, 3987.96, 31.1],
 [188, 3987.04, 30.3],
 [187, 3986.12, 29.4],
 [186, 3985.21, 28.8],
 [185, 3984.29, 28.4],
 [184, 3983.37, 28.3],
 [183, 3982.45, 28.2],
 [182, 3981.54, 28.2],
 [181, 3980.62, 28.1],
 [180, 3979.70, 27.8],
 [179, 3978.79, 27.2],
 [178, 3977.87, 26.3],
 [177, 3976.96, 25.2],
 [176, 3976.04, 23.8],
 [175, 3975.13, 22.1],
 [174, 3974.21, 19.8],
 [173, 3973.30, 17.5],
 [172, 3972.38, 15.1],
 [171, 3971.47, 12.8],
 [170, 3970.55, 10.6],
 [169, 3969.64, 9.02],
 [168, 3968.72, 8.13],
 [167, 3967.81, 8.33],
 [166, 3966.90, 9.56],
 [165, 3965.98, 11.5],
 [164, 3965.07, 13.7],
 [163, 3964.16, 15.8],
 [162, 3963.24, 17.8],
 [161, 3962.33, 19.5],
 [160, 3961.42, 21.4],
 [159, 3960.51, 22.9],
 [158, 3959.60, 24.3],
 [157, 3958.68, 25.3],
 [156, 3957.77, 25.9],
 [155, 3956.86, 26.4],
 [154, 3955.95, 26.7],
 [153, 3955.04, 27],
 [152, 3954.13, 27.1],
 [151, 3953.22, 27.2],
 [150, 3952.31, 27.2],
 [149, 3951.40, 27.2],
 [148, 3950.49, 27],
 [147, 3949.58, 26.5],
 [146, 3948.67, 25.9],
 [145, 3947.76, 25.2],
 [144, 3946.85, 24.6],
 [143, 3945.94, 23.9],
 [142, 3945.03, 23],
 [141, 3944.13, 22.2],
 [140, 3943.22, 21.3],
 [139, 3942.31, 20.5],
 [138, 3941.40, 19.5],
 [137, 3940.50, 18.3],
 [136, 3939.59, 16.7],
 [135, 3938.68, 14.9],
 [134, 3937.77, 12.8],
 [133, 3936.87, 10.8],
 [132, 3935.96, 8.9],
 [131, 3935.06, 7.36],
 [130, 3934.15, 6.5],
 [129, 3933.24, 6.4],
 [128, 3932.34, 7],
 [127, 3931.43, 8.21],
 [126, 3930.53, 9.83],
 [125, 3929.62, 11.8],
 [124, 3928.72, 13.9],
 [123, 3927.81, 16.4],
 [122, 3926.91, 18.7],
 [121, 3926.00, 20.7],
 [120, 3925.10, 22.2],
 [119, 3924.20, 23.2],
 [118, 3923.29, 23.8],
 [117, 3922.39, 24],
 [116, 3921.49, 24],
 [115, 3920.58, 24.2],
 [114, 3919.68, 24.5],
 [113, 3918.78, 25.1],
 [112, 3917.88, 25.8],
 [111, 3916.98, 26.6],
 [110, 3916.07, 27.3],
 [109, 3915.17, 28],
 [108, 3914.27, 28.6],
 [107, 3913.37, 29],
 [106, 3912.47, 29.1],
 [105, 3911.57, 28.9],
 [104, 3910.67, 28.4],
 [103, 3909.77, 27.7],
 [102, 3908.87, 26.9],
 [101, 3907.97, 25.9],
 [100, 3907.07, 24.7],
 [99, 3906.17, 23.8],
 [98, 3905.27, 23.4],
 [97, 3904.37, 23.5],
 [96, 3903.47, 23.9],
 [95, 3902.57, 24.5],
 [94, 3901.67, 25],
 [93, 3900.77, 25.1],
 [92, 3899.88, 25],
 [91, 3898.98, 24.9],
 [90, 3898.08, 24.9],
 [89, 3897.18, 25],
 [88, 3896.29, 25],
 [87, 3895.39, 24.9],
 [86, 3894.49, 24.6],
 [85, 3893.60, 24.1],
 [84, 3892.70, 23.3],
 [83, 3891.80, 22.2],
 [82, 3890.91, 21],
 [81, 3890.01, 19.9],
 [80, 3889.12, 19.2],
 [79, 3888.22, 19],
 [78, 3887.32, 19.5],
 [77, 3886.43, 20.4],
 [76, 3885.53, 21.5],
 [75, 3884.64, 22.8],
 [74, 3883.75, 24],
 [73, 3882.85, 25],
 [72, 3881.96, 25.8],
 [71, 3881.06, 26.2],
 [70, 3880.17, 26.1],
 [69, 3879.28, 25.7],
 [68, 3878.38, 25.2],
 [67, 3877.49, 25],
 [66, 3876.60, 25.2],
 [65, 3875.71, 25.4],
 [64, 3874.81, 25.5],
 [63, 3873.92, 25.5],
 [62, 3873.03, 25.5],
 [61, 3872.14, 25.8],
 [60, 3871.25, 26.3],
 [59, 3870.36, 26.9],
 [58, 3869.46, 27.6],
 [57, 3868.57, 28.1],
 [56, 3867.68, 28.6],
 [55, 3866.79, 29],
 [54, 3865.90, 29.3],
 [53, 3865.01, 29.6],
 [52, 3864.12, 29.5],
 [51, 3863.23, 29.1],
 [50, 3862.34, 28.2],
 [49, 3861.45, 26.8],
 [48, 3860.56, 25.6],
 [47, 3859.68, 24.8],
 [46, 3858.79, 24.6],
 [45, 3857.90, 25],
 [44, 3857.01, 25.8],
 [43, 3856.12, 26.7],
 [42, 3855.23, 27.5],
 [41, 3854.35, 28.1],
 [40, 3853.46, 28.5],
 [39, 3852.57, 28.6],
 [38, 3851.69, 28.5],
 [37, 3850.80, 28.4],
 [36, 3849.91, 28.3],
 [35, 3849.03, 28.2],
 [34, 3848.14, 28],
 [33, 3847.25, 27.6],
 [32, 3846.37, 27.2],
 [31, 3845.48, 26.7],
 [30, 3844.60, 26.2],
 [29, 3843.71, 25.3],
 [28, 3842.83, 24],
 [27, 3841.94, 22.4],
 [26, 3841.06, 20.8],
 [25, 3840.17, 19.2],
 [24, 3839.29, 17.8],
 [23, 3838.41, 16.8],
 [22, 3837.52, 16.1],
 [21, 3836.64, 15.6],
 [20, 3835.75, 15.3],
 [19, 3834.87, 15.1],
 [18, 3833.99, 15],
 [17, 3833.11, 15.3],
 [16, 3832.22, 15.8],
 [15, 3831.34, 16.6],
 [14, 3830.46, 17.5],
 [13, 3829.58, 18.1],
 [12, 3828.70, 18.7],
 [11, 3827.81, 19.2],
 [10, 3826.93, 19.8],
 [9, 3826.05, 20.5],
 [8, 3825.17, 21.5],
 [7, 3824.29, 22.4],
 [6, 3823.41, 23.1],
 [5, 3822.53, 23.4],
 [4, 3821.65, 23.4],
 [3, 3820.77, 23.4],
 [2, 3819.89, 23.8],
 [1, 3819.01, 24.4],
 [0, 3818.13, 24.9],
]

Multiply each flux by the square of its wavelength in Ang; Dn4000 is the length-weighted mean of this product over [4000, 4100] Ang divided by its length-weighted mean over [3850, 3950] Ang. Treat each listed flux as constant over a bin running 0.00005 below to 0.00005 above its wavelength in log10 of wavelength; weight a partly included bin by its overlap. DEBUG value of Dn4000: 1.45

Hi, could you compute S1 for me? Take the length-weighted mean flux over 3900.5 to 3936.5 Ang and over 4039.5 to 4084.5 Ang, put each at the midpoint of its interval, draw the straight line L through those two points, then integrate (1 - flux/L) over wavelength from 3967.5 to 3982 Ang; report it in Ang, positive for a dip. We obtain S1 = 3.3 Ang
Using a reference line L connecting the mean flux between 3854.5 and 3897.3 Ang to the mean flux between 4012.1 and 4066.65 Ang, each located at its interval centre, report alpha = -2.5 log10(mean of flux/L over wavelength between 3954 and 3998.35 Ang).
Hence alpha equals 0.21 mag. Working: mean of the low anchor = 25.2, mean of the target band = 23.9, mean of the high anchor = 31.1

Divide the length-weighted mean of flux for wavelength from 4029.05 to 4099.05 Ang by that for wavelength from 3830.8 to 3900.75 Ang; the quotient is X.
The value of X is 1.28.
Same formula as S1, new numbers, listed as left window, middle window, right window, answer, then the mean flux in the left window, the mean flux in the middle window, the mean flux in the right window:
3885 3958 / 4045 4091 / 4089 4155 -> -3.7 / 22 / 31.2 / 31.5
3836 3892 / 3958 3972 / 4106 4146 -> 6.2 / 24.9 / 15.5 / 32.4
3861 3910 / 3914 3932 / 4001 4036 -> 3.7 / 25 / 21.2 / 31.2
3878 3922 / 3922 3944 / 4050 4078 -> 9.1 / 24.7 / 15.2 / 31.2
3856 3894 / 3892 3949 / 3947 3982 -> 4.4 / 25.1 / 21.5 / 21.4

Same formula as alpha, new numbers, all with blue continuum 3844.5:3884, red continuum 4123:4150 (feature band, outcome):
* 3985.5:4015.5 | -0.04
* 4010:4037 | -0.04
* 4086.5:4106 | 0.09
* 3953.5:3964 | 0.21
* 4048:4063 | -0.02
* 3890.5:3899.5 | 0.15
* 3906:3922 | 0.05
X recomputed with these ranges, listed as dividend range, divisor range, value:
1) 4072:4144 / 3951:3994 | 1.34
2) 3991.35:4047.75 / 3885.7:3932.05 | 1.35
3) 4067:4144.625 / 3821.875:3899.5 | 1.32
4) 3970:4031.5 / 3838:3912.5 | 1.16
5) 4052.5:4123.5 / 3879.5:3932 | 1.33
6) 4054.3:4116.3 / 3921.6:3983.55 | 1.57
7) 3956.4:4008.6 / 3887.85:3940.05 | 1.18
